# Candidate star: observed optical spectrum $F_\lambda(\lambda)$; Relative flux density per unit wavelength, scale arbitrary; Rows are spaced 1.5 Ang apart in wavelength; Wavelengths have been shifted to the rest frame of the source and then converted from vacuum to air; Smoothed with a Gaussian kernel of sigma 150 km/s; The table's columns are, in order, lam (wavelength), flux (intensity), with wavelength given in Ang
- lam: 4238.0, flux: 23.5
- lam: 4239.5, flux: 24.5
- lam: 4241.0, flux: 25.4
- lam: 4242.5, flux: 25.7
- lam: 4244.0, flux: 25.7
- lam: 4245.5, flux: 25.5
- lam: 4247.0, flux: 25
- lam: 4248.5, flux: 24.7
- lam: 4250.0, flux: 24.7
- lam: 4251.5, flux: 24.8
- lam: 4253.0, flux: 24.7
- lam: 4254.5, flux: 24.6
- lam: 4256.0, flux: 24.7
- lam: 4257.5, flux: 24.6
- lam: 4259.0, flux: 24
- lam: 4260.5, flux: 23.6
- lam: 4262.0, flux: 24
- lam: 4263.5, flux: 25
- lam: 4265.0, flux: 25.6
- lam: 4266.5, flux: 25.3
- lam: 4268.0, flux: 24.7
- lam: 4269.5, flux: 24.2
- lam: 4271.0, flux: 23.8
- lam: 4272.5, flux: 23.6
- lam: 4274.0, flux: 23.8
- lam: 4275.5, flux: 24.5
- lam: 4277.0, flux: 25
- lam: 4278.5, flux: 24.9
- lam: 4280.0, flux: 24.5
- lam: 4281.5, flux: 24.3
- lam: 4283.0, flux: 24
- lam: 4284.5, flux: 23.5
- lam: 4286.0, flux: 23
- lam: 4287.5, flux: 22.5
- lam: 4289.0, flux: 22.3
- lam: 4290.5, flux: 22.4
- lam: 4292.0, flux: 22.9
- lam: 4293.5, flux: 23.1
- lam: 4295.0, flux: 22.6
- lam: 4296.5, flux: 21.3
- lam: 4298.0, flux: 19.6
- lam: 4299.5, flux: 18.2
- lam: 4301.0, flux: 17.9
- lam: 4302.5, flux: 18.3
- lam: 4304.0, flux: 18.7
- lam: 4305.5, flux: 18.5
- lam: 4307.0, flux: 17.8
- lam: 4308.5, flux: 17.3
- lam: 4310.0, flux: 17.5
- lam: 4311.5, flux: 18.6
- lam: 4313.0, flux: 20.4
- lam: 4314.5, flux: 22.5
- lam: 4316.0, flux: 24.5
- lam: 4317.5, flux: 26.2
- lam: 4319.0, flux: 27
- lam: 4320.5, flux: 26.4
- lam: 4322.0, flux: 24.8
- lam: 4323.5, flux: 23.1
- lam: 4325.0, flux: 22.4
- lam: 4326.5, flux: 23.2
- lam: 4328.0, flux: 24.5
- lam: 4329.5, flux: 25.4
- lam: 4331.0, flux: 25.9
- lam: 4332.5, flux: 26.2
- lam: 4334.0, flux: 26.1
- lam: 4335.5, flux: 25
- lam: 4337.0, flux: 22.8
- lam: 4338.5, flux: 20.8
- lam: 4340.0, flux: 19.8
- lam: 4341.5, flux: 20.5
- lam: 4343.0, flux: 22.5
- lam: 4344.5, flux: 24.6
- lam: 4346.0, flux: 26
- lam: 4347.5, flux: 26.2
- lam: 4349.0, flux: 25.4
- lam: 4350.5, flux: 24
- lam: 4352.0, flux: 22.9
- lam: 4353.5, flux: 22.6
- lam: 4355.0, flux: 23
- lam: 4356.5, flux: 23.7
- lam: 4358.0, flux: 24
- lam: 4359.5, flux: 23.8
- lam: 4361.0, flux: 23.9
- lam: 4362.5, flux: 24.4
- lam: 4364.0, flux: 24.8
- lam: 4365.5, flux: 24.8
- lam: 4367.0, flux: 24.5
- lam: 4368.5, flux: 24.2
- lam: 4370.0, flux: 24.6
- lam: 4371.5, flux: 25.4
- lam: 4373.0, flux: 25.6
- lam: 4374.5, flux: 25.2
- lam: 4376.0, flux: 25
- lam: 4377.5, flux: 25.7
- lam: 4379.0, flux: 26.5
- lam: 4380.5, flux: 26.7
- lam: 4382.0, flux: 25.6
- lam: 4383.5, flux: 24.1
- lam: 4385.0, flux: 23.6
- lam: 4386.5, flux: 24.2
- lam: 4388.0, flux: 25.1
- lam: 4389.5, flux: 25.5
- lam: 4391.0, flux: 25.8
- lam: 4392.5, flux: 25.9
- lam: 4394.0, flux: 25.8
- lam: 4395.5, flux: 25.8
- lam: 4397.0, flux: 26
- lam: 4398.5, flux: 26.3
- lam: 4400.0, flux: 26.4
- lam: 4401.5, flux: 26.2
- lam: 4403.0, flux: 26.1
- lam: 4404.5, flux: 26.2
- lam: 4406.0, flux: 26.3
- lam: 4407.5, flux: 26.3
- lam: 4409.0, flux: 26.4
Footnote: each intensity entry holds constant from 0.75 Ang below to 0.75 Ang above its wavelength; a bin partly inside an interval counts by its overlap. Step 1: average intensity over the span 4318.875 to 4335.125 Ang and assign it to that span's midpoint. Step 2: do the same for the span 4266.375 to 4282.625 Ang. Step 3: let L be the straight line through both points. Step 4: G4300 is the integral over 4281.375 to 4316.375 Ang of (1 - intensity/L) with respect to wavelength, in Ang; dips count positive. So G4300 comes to 5.4 Ang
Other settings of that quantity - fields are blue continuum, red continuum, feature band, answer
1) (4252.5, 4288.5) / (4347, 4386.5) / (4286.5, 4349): 5.22 Ang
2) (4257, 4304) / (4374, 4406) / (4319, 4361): 0.82 Ang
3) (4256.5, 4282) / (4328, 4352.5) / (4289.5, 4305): 2.42 Ang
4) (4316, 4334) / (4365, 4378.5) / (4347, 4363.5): 0.70 Ang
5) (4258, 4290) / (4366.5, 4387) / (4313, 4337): -0.09 Ang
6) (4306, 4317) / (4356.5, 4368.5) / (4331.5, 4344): -0.52 Ang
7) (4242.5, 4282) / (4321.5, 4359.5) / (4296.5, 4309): 2.95 Ang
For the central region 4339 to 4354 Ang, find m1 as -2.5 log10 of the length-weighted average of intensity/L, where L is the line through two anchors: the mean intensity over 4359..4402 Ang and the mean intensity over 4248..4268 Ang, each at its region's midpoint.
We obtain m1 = 0.07 mag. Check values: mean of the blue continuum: 24.6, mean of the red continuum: 25.2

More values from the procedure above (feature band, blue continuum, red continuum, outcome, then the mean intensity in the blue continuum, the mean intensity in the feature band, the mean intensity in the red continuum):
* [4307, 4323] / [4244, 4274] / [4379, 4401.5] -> 0.124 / 24.6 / 22.3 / 25.5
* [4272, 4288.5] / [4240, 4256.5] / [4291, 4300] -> -0.064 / 25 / 23.9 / 21.4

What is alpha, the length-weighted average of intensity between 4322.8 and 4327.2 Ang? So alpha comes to 22.9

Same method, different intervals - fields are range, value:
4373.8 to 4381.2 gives 25.8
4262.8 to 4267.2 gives 25.3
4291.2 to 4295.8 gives 22.8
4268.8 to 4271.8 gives 24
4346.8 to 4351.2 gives 25.2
